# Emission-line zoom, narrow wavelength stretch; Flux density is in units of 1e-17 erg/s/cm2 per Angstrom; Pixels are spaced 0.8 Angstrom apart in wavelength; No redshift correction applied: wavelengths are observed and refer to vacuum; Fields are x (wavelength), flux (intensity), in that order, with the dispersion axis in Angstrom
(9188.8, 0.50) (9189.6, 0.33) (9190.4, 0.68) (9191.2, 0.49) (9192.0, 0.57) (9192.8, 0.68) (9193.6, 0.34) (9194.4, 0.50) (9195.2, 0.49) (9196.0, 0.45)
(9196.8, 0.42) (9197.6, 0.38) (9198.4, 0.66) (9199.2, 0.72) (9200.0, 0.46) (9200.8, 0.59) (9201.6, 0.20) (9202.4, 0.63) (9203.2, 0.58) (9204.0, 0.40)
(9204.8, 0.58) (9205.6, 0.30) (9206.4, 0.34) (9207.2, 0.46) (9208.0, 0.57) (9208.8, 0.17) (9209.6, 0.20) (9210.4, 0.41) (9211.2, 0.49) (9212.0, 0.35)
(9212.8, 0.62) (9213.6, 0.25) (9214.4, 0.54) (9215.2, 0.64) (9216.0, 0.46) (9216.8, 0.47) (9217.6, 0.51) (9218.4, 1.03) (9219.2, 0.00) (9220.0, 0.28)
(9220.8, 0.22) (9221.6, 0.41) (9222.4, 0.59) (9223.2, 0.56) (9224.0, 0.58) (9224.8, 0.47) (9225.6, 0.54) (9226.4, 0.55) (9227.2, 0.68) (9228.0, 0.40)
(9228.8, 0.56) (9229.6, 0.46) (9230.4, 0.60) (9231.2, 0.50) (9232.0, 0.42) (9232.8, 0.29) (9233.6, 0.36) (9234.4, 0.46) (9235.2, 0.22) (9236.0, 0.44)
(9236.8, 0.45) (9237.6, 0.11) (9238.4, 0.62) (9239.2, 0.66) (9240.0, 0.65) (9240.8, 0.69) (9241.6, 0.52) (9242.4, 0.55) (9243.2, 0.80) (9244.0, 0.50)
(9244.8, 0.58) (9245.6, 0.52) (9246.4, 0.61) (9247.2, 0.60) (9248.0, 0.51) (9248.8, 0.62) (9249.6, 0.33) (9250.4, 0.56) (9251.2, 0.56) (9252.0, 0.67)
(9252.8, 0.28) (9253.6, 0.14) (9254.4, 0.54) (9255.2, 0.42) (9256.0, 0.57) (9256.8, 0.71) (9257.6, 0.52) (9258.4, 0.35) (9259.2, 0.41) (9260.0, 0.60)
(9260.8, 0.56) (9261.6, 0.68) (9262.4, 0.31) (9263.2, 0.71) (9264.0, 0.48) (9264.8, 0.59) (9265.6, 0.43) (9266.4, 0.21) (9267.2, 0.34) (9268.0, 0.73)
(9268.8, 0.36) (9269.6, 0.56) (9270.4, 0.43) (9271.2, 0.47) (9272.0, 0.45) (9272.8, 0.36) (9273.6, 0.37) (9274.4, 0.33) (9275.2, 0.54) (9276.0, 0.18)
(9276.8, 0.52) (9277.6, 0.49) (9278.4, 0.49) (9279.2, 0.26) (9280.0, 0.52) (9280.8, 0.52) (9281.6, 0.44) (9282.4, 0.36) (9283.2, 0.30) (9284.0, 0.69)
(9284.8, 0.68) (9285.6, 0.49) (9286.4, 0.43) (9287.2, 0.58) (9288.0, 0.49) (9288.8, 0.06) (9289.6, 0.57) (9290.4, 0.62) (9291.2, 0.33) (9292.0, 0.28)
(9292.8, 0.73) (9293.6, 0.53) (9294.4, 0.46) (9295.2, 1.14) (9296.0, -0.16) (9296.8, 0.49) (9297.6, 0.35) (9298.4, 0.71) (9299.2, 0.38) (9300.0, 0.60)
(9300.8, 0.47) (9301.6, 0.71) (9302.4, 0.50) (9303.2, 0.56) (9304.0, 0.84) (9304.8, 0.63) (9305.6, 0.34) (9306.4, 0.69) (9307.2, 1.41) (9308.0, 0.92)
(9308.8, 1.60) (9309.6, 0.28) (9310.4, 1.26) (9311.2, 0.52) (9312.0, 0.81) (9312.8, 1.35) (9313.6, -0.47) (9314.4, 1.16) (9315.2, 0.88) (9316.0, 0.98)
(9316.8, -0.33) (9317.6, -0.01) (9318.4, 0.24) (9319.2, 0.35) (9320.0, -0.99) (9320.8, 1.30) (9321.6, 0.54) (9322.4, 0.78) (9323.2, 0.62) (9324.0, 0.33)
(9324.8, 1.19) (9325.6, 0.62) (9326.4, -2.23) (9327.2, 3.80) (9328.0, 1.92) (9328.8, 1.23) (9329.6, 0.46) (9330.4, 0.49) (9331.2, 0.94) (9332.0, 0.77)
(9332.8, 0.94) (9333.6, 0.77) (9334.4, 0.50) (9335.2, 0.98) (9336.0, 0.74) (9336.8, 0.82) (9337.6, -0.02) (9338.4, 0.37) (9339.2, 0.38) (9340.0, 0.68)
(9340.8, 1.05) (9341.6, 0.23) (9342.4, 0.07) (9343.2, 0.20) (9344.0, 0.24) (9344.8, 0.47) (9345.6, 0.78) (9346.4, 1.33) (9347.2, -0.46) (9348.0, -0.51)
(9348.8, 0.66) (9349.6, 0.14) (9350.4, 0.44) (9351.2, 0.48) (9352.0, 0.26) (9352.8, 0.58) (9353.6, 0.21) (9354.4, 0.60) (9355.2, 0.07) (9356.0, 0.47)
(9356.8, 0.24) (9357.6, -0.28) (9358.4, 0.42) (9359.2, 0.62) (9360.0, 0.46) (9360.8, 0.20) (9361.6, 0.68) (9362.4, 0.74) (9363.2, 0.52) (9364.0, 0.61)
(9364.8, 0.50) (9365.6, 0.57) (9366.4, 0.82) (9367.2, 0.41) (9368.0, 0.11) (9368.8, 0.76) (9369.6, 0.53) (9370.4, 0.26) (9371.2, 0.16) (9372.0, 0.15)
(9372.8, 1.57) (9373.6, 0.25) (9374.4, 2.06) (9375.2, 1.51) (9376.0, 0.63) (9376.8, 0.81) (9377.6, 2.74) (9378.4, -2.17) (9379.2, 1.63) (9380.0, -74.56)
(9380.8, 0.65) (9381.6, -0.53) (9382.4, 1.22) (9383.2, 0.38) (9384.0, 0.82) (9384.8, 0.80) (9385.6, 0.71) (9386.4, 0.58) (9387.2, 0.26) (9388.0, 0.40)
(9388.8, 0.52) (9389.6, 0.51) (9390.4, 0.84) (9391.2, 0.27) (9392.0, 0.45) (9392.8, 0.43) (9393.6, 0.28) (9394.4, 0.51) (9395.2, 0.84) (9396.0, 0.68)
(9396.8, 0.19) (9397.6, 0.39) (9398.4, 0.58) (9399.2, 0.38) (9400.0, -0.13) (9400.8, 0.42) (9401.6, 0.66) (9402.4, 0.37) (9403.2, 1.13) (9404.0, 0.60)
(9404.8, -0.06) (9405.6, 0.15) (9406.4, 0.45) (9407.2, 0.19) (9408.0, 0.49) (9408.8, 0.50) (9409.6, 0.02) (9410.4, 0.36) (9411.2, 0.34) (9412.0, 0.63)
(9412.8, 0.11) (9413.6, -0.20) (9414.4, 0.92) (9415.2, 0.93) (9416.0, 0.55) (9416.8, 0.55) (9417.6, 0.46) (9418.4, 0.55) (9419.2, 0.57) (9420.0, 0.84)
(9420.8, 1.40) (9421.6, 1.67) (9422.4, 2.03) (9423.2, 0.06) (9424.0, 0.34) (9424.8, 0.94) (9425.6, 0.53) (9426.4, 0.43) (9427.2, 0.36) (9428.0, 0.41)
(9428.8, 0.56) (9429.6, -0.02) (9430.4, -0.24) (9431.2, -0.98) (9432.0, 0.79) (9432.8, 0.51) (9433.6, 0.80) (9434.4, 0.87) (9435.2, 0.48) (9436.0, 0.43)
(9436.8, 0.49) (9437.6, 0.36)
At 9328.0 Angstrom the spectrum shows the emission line [O III] 5007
